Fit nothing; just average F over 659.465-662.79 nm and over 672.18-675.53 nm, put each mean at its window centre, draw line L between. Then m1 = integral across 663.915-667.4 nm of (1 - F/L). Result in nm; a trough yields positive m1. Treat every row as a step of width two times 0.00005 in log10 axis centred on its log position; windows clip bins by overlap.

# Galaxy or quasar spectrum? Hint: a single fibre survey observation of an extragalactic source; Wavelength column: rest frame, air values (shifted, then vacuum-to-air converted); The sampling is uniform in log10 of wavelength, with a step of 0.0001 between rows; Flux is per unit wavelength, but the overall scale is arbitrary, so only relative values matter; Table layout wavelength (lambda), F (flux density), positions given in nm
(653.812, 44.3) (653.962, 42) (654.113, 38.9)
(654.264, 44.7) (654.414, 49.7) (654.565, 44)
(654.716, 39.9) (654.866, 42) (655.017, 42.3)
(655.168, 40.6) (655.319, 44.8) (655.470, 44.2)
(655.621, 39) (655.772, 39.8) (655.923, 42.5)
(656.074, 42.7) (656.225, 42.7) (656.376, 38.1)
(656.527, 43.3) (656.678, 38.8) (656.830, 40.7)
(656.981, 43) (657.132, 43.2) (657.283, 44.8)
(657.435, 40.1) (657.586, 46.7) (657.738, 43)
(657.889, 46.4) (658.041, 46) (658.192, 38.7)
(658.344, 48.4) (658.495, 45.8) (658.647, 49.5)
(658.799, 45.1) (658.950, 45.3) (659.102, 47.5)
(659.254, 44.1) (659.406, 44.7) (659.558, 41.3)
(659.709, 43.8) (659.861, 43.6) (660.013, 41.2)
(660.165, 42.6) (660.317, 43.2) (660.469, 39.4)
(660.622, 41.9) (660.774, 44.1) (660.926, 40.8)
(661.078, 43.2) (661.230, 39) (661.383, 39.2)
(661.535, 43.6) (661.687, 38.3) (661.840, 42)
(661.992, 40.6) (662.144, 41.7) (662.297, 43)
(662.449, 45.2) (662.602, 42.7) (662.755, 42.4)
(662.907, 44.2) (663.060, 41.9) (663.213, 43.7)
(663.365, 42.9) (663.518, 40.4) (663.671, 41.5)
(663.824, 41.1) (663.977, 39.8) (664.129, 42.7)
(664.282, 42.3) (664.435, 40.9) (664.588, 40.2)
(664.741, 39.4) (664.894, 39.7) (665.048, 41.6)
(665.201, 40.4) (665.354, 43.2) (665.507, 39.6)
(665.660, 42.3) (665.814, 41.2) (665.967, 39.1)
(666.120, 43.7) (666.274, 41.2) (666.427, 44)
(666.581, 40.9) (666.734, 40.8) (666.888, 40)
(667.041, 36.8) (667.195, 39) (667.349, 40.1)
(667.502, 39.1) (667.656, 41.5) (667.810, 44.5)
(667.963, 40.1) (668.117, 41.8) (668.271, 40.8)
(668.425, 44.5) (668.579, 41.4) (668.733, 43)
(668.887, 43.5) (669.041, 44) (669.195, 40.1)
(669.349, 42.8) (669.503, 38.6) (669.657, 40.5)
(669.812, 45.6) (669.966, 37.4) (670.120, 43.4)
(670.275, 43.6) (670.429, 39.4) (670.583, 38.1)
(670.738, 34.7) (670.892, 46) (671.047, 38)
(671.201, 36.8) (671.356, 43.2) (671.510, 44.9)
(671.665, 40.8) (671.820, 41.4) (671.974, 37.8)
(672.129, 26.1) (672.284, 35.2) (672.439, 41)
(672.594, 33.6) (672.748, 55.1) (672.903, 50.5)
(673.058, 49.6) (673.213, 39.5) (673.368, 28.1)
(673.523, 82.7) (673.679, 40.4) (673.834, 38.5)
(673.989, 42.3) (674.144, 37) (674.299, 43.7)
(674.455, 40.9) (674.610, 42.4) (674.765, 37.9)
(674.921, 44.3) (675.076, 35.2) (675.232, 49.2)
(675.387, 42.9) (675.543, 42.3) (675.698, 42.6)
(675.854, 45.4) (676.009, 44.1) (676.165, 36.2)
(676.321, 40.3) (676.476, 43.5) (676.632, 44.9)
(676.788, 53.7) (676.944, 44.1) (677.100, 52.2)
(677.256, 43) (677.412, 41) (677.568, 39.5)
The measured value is 0.13 nm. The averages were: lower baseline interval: 42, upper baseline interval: 43.2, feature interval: 40.8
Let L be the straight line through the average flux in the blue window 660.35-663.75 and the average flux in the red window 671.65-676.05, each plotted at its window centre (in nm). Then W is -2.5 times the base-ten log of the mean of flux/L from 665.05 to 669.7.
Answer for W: 0.022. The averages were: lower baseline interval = 41.9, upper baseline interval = 42.4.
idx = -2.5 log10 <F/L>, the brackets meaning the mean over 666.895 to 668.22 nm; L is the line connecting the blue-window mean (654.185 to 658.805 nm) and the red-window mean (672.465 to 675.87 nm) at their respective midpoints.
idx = 0.082 mag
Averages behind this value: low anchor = 43.2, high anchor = 43.7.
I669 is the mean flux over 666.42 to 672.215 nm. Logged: 40.6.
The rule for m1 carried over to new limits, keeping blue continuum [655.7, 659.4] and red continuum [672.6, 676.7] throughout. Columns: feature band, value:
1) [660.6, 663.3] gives 0.10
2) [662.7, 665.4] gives 0.13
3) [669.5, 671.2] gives 0.13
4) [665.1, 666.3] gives 0.06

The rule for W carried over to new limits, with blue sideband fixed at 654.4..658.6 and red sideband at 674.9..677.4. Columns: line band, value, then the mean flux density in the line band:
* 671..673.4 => 0.086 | 40.4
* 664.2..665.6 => 0.064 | 40.8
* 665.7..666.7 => 0.044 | 41.7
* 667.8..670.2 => 0.041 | 41.9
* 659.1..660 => -0.017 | 43.7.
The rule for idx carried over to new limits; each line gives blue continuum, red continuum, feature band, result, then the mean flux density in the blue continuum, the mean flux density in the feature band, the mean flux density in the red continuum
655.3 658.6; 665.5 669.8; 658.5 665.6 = 0.00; 42.9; 42.3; 41.3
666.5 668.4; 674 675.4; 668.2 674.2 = -0.02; 40.6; 41.8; 41.5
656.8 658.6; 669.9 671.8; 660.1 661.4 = 0.04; 44.1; 41.6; 40.6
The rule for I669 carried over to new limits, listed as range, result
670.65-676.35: 41.9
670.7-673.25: 41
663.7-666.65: 41.2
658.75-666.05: 42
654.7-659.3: 43.2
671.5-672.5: 37.6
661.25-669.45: 41.5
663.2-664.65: 41.5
